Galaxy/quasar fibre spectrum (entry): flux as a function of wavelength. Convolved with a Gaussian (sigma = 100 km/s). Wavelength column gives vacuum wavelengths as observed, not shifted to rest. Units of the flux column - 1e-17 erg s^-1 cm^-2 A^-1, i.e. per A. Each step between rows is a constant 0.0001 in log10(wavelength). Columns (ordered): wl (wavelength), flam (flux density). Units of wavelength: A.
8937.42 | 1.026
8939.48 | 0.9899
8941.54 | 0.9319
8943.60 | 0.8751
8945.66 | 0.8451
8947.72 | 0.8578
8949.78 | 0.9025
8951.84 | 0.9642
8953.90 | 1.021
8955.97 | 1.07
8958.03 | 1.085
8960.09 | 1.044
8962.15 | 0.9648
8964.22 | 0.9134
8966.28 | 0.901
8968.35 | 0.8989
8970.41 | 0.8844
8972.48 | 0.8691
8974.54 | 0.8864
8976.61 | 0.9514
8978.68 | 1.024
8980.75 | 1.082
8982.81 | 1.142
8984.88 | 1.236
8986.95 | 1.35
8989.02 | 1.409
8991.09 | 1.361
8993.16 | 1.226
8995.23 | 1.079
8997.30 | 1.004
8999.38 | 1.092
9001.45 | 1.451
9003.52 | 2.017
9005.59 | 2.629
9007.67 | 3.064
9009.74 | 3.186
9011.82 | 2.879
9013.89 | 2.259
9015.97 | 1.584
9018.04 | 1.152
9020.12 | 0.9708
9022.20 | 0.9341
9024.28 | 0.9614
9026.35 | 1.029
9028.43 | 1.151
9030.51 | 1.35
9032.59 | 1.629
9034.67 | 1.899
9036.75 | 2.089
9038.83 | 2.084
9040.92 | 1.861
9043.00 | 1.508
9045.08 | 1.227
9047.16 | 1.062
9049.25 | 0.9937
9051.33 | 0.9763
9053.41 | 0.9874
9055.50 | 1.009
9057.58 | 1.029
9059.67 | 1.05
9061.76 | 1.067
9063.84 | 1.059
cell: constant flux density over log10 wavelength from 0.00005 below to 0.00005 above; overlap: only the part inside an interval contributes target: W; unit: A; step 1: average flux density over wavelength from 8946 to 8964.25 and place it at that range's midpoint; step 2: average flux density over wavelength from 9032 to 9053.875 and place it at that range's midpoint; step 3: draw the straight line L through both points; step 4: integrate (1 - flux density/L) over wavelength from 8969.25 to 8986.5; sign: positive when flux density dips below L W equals 1.5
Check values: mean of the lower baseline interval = 0.979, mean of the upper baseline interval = 1.49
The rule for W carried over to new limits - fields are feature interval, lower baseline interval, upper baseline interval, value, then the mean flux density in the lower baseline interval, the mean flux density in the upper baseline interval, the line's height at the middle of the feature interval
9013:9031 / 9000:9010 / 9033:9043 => 7.4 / 2.36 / 1.91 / 2.13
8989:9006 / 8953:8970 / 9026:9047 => -2.1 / 0.983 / 1.58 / 1.27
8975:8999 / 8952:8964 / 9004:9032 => 3.9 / 1.02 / 1.78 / 1.39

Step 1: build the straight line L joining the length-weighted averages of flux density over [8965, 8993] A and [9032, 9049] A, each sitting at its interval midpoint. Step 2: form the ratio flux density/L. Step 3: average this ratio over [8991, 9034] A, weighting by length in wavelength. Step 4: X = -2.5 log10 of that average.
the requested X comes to -0.19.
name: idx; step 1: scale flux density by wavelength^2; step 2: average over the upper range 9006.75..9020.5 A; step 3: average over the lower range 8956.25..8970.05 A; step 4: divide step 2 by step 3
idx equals 2.30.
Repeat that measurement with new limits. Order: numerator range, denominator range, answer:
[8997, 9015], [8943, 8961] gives 2.33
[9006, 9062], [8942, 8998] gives 1.51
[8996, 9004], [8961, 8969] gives 1.46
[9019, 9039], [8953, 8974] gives 1.45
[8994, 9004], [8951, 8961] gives 1.25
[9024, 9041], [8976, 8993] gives 1.32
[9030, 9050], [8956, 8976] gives 1.70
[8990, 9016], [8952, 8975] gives 2.02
